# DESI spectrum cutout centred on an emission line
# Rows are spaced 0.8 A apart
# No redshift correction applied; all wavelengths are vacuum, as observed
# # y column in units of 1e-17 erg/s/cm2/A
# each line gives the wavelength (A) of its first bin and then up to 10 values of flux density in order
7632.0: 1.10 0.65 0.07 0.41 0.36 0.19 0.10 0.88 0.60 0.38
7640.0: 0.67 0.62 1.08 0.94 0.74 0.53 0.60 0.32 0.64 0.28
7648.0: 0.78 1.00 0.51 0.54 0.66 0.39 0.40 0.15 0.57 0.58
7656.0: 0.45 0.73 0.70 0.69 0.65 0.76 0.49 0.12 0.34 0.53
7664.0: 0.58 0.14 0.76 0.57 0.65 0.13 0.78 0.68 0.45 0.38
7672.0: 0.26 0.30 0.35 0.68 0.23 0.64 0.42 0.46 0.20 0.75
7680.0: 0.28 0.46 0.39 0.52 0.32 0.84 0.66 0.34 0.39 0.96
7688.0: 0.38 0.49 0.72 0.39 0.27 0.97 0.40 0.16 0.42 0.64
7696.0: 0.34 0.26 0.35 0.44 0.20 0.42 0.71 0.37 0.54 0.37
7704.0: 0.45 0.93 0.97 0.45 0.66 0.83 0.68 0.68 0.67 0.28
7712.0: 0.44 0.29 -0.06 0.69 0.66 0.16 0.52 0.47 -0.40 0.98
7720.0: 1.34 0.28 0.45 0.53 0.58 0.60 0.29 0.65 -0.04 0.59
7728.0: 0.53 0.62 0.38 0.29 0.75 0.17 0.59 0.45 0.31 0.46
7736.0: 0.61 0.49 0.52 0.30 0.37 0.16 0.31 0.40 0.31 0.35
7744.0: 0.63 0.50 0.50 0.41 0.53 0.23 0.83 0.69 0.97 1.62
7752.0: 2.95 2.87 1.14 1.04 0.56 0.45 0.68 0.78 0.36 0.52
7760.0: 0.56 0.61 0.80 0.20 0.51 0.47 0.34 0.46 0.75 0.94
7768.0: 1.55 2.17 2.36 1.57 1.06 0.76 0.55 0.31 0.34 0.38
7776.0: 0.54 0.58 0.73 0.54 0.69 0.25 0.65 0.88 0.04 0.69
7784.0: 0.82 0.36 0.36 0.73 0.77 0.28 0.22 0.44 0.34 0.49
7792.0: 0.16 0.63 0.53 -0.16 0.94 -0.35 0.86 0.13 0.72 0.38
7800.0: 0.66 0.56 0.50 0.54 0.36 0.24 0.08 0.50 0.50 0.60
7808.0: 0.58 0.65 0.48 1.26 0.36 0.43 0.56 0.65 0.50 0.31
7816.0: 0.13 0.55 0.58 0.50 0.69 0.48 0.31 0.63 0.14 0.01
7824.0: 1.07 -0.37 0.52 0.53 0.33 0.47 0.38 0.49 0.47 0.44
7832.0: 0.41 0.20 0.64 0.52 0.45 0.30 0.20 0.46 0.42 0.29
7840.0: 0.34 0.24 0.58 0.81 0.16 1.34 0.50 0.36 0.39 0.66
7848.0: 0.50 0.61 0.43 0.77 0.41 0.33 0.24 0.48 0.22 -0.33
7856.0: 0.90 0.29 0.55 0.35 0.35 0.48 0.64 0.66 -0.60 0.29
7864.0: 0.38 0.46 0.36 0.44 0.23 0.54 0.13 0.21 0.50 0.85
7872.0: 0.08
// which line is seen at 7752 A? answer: [S II]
